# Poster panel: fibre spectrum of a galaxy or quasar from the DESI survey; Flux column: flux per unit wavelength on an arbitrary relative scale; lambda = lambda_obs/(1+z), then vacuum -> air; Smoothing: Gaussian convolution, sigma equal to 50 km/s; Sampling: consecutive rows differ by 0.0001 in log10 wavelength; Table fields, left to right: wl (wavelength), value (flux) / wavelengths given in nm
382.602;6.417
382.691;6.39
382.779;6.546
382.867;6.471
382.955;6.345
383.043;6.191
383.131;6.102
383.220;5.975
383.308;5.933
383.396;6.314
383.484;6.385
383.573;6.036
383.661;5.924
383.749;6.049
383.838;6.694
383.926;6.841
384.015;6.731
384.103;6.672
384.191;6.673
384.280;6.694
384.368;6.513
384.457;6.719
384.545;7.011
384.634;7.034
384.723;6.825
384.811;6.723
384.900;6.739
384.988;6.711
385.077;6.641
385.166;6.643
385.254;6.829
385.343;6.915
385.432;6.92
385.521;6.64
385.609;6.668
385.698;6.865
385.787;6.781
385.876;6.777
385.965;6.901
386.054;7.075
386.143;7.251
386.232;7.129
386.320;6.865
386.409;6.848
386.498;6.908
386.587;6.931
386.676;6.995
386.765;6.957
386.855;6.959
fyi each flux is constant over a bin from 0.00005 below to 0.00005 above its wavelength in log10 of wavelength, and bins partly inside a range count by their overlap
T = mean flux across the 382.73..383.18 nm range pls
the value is 6.33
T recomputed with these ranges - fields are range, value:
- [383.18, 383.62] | 6.13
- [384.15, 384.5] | 6.64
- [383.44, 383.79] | 6.1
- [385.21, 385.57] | 6.83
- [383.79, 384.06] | 6.74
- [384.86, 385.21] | 6.69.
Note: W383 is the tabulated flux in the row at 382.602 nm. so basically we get 6.417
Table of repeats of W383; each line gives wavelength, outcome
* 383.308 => 5.933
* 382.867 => 6.471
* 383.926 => 6.841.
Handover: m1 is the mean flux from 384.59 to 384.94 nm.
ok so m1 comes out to 6.83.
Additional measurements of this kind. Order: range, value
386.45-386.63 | 6.92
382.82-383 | 6.43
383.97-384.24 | 6.69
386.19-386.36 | 7.04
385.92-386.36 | 7.05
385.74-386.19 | 6.95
